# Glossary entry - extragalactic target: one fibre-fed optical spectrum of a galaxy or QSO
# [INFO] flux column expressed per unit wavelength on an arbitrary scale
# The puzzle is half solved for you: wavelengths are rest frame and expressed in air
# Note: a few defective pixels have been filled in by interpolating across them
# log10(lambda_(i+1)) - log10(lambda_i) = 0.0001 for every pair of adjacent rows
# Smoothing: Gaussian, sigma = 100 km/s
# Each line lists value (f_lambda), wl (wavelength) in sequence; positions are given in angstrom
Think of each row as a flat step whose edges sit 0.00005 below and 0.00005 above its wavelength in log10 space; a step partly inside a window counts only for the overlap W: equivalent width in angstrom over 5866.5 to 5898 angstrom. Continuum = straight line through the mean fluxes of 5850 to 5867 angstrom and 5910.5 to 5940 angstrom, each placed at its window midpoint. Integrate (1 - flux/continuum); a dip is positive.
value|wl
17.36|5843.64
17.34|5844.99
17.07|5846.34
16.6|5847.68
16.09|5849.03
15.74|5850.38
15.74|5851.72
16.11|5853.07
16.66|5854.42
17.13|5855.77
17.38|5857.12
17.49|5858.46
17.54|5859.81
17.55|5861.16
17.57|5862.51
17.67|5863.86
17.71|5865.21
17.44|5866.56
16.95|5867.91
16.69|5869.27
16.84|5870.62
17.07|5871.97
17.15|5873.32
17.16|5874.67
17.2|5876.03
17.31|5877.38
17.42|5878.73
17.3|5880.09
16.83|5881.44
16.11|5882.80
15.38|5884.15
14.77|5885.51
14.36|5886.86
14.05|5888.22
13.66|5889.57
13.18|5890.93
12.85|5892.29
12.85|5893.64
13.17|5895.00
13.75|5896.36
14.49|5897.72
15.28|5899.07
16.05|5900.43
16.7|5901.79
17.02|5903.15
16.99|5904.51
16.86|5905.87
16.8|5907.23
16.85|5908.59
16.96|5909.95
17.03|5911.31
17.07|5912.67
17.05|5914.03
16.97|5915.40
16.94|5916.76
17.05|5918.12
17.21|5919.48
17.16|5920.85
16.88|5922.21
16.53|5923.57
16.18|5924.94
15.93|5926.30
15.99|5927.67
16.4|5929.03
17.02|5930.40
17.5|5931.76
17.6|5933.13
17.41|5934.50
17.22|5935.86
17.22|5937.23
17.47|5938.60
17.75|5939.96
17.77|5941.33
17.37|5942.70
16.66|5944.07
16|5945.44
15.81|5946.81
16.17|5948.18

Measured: 2.7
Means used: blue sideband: 17.1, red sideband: 17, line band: 15.6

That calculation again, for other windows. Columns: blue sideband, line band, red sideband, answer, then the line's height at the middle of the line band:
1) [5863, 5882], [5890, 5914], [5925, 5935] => 2.0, 17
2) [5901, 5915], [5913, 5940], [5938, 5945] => 0.3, 17.2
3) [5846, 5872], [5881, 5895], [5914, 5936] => 2.2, 16.9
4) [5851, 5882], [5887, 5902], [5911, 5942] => 2.6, 17.1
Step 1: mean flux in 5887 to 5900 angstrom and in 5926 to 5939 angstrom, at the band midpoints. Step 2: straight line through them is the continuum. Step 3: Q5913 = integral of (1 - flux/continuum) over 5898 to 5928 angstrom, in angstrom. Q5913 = -2.6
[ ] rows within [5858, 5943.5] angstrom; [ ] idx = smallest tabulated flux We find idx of 12.85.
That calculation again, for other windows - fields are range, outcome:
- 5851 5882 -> 15.74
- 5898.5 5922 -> 15.28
